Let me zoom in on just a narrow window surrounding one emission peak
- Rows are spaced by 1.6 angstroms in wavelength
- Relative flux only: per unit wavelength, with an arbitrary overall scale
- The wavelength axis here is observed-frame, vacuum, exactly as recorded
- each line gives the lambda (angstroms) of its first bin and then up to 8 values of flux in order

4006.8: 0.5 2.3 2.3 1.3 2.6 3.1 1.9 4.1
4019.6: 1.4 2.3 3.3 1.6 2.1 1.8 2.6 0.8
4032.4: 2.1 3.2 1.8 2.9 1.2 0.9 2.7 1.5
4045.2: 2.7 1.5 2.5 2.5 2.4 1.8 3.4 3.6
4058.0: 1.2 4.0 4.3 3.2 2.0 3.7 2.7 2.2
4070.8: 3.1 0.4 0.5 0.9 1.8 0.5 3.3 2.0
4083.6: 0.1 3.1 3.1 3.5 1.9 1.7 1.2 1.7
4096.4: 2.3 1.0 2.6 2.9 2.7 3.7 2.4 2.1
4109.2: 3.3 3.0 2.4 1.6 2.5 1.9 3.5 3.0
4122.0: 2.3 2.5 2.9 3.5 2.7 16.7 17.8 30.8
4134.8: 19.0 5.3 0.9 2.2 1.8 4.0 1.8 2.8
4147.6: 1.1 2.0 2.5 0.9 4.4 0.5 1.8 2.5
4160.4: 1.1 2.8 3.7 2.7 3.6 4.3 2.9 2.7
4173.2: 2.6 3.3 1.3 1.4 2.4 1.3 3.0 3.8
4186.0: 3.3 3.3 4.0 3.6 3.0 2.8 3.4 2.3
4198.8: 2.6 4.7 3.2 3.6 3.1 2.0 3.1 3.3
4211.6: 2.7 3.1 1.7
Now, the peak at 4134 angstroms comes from [O II]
